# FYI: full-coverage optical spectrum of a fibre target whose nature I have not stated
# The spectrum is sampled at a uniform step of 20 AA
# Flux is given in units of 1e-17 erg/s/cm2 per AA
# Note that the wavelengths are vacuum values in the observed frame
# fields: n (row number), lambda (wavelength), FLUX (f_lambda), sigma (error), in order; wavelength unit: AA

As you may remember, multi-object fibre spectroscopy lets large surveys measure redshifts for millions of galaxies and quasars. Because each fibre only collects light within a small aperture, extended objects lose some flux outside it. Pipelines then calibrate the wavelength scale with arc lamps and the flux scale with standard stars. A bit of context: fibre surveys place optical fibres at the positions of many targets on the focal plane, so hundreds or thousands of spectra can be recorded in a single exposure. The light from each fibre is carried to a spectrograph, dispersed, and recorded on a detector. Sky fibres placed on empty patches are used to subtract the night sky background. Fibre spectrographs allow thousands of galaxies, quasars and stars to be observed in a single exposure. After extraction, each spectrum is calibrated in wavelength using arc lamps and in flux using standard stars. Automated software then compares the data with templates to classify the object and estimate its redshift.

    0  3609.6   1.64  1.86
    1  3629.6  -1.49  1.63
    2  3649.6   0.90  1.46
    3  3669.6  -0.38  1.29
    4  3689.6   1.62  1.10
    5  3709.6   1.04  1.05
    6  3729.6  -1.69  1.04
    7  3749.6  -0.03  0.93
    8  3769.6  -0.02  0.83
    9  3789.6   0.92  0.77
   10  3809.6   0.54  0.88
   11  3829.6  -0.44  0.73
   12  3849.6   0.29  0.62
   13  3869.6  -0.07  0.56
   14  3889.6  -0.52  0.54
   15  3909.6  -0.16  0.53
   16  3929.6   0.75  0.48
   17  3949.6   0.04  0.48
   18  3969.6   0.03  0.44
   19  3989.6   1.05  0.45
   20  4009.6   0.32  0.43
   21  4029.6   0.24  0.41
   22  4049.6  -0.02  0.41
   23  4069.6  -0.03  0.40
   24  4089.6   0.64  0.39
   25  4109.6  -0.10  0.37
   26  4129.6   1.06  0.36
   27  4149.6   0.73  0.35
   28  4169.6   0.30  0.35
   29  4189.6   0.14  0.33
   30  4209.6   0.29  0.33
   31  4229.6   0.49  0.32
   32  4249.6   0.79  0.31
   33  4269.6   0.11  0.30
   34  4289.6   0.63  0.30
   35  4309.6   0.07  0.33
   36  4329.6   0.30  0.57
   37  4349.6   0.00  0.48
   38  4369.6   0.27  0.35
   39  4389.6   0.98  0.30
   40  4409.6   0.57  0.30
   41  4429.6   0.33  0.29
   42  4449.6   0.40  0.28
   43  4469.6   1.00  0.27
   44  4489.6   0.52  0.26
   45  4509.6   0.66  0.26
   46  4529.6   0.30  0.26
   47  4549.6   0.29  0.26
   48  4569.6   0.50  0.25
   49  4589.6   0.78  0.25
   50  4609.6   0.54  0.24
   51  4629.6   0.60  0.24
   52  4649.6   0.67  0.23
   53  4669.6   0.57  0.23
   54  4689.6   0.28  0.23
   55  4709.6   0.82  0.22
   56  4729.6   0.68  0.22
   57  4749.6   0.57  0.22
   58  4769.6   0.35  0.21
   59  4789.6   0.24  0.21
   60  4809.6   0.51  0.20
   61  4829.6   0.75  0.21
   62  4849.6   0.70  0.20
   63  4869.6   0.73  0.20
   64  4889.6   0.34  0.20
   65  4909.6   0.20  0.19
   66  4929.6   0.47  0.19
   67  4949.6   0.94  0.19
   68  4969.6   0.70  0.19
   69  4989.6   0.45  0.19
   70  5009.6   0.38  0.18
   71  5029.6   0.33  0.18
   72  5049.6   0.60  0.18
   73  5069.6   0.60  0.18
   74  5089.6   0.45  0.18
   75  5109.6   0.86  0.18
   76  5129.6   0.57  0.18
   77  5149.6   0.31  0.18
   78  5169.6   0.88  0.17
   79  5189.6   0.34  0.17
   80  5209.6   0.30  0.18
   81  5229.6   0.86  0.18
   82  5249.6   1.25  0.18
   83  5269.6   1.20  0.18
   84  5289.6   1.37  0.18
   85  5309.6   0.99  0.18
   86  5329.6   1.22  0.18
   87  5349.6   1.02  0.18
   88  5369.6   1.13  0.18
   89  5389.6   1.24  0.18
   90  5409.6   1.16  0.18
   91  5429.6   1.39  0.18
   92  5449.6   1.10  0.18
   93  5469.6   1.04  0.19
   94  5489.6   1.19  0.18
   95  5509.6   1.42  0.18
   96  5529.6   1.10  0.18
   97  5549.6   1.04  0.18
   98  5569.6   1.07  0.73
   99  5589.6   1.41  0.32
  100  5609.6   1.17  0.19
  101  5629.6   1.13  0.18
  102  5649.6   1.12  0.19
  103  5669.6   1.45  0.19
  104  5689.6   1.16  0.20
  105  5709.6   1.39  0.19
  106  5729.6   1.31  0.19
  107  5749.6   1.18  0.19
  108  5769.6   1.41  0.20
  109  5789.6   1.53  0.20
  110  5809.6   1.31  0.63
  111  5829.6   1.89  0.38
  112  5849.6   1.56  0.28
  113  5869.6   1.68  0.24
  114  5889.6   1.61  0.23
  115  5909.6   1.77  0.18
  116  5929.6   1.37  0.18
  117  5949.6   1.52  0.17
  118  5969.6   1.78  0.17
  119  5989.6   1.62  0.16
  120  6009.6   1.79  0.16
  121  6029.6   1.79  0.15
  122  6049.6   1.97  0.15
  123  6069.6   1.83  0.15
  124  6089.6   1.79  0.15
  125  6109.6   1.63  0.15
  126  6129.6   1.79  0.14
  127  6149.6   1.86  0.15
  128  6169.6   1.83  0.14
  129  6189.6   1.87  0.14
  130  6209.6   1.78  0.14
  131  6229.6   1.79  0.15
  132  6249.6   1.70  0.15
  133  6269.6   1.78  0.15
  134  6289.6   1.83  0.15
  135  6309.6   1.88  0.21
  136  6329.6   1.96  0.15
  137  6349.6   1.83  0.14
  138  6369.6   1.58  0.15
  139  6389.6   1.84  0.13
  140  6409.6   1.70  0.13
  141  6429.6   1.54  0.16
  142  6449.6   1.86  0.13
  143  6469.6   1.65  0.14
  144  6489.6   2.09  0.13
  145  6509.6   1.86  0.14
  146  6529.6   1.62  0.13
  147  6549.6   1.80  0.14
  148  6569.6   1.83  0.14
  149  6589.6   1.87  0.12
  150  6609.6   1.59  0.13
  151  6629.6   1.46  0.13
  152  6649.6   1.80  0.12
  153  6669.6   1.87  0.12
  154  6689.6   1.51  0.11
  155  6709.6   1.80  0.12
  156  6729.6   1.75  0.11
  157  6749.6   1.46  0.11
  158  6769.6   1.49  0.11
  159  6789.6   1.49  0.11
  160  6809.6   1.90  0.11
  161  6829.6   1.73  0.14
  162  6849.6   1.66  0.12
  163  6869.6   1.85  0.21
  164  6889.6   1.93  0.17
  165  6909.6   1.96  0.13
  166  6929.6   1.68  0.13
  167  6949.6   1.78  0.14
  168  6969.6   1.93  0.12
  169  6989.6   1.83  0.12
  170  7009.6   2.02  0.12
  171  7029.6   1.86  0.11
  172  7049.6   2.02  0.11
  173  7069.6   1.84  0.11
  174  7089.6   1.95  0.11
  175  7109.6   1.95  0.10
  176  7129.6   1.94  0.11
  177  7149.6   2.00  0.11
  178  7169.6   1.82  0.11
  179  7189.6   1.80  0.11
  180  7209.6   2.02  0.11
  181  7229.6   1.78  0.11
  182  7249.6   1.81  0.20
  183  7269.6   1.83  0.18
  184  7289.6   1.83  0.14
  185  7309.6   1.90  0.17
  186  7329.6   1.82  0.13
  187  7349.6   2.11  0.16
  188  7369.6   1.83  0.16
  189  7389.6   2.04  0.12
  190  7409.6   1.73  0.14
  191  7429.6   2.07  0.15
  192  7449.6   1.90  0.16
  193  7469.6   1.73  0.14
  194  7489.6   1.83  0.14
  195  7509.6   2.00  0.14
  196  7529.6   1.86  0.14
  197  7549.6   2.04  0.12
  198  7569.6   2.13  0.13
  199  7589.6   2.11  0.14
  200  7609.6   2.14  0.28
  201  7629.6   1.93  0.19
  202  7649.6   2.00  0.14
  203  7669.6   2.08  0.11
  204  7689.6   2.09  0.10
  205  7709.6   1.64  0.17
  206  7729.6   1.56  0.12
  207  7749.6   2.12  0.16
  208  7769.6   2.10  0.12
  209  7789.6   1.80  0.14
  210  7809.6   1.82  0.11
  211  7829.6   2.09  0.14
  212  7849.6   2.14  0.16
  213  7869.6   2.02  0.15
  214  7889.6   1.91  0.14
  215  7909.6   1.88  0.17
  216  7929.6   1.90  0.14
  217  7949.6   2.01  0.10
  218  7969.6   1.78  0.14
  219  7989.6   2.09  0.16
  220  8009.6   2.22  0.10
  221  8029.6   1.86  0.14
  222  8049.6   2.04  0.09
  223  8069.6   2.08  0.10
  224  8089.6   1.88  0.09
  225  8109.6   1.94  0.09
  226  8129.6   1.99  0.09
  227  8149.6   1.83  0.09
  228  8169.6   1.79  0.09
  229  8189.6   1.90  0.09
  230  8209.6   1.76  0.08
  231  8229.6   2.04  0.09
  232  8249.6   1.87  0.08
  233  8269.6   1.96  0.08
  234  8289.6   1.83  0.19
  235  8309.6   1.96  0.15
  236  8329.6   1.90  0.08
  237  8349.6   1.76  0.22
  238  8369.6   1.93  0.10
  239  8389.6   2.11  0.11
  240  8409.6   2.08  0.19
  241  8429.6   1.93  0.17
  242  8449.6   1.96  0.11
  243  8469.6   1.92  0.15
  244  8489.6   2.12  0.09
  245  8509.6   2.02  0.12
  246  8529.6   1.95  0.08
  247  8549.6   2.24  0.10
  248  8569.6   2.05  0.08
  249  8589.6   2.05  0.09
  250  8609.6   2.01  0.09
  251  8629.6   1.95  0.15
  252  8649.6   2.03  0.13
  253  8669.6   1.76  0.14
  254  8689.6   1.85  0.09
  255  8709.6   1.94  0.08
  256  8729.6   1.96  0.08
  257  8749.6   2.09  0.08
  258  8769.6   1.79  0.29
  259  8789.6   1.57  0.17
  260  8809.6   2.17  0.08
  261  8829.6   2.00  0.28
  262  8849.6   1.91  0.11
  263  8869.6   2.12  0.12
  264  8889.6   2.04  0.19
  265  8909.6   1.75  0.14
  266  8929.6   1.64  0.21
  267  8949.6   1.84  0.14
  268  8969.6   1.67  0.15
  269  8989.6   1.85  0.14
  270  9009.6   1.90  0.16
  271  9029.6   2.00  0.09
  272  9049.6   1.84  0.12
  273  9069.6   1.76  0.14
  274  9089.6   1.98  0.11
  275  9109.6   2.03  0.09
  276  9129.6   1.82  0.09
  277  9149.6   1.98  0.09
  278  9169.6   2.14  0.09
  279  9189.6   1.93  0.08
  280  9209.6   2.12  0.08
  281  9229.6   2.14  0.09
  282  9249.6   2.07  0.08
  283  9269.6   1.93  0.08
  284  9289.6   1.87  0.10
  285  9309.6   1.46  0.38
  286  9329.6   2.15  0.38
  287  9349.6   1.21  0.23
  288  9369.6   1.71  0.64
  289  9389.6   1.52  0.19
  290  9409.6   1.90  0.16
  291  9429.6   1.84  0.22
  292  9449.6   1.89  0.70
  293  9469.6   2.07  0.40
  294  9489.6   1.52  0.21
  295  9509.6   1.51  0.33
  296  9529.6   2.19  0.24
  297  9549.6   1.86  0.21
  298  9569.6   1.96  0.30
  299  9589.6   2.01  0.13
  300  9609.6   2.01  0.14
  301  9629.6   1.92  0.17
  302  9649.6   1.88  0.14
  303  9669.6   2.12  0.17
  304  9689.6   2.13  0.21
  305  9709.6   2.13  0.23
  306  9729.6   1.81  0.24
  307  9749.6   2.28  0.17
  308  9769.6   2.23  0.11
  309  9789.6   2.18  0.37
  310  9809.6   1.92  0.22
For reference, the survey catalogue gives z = 0.310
